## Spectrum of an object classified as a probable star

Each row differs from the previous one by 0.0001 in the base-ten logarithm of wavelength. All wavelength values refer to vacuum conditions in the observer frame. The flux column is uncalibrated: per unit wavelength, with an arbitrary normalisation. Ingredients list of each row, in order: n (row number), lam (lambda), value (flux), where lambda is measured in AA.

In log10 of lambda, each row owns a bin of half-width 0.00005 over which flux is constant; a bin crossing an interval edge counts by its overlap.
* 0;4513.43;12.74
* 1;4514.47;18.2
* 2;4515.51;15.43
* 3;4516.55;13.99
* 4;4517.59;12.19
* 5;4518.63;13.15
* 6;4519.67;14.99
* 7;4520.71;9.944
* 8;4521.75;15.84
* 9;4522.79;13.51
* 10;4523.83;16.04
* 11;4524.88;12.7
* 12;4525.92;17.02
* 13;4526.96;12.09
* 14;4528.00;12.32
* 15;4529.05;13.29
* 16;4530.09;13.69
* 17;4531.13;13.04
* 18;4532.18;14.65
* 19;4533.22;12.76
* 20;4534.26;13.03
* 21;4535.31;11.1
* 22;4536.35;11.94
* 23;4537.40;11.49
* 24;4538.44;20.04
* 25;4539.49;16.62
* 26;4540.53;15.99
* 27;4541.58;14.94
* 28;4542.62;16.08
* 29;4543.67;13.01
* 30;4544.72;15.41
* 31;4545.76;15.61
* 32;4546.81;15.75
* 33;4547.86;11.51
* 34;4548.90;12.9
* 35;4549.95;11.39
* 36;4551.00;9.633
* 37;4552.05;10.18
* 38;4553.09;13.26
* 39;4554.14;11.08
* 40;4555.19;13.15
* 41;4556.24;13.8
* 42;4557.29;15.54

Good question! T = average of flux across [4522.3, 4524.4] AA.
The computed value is 14.7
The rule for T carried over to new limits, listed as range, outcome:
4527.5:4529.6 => 12.8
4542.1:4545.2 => 14.8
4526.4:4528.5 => 12.3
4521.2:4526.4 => 15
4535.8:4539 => 14.5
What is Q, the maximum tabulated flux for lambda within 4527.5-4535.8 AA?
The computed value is 14.65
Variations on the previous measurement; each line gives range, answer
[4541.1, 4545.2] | 16.08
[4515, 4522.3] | 15.84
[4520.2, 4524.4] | 16.04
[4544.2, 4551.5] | 15.75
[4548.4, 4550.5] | 12.9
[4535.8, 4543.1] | 20.04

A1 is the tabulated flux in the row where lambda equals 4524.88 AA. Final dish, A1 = 12.7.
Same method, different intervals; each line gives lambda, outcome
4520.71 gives 9.944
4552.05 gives 10.18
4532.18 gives 14.65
